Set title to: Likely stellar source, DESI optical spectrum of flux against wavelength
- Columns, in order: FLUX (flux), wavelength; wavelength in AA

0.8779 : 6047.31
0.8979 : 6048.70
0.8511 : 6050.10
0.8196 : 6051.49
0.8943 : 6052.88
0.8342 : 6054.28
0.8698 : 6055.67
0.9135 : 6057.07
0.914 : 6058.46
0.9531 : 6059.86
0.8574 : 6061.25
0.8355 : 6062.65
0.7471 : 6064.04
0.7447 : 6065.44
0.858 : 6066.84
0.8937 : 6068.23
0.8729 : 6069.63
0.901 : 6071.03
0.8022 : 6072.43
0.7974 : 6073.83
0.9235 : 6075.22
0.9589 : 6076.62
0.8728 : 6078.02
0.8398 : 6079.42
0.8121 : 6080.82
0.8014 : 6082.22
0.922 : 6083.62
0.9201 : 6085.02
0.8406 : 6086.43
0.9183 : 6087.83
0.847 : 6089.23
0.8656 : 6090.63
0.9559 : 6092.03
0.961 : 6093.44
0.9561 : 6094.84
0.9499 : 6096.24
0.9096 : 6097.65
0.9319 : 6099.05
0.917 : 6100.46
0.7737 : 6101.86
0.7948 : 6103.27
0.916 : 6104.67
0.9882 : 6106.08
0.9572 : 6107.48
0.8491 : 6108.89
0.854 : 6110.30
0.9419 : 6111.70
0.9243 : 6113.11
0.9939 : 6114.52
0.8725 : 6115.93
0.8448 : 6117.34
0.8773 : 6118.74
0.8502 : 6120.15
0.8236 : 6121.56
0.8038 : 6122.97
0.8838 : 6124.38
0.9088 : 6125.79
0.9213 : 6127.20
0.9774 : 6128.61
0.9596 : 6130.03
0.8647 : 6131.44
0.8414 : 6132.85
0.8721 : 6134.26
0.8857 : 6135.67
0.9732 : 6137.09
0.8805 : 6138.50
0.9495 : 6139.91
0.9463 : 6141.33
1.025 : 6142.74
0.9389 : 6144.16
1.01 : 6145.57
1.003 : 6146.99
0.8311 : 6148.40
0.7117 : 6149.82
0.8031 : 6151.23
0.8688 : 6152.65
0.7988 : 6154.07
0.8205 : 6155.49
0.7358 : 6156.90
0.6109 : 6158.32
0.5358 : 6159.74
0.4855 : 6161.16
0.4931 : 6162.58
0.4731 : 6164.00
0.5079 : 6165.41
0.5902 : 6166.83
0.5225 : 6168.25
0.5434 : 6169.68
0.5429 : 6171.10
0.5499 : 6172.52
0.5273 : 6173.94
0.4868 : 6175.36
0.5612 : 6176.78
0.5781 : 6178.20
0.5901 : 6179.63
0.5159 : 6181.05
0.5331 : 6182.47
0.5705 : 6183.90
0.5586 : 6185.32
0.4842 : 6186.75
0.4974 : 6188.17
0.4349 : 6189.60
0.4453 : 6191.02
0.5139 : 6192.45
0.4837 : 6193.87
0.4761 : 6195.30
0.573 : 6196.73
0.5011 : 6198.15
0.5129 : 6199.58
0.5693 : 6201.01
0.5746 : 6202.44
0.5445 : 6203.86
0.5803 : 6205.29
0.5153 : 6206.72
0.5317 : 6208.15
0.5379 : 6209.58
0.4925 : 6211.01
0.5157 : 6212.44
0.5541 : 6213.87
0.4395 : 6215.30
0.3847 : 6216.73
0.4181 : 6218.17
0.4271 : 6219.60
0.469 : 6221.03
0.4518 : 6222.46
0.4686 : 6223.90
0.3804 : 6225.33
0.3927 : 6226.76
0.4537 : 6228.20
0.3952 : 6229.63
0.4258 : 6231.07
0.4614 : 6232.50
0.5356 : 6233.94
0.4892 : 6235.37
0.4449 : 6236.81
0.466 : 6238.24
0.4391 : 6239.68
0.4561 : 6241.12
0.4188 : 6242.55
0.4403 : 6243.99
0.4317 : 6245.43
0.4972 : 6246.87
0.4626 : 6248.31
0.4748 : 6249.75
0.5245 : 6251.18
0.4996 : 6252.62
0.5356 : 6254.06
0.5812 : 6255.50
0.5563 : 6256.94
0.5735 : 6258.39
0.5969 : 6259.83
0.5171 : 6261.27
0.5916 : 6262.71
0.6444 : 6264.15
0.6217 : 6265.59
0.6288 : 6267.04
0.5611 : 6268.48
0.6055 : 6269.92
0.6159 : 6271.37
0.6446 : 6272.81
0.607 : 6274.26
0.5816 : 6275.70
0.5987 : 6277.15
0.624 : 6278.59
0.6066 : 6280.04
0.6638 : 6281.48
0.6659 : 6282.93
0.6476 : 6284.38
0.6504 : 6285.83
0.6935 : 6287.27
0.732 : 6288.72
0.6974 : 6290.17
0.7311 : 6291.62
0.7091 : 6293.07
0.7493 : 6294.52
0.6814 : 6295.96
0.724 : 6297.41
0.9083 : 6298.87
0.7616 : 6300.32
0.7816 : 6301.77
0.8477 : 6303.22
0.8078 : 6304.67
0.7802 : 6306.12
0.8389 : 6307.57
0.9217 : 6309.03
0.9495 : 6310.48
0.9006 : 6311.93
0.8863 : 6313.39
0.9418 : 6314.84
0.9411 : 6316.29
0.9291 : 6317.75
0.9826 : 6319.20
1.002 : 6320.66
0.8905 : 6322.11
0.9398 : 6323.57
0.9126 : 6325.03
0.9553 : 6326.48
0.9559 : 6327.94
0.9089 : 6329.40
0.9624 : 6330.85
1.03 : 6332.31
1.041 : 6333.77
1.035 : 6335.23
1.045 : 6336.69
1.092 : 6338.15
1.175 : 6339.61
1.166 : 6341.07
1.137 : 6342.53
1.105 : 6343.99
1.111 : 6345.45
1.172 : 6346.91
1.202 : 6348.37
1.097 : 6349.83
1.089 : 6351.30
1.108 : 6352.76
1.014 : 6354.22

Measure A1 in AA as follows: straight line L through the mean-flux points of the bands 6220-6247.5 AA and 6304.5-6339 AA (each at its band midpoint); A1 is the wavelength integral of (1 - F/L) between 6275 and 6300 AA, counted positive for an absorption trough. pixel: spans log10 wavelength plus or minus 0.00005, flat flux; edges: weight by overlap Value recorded 2.2 AA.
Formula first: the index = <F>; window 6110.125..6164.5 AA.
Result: 0.842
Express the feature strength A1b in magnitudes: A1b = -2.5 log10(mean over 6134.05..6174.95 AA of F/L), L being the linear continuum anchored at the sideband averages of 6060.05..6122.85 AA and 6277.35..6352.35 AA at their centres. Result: 0.20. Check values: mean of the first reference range 0.879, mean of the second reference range 0.897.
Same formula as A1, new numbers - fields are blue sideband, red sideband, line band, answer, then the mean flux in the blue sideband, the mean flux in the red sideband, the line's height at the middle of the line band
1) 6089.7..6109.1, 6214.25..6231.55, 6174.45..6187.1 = 1.0 AA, 0.91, 0.428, 0.592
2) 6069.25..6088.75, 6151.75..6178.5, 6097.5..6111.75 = -1.9 AA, 0.87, 0.593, 0.787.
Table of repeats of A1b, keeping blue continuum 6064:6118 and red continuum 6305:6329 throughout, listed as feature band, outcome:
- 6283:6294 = 0.30 mag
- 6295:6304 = 0.17 mag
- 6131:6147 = -0.05 mag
